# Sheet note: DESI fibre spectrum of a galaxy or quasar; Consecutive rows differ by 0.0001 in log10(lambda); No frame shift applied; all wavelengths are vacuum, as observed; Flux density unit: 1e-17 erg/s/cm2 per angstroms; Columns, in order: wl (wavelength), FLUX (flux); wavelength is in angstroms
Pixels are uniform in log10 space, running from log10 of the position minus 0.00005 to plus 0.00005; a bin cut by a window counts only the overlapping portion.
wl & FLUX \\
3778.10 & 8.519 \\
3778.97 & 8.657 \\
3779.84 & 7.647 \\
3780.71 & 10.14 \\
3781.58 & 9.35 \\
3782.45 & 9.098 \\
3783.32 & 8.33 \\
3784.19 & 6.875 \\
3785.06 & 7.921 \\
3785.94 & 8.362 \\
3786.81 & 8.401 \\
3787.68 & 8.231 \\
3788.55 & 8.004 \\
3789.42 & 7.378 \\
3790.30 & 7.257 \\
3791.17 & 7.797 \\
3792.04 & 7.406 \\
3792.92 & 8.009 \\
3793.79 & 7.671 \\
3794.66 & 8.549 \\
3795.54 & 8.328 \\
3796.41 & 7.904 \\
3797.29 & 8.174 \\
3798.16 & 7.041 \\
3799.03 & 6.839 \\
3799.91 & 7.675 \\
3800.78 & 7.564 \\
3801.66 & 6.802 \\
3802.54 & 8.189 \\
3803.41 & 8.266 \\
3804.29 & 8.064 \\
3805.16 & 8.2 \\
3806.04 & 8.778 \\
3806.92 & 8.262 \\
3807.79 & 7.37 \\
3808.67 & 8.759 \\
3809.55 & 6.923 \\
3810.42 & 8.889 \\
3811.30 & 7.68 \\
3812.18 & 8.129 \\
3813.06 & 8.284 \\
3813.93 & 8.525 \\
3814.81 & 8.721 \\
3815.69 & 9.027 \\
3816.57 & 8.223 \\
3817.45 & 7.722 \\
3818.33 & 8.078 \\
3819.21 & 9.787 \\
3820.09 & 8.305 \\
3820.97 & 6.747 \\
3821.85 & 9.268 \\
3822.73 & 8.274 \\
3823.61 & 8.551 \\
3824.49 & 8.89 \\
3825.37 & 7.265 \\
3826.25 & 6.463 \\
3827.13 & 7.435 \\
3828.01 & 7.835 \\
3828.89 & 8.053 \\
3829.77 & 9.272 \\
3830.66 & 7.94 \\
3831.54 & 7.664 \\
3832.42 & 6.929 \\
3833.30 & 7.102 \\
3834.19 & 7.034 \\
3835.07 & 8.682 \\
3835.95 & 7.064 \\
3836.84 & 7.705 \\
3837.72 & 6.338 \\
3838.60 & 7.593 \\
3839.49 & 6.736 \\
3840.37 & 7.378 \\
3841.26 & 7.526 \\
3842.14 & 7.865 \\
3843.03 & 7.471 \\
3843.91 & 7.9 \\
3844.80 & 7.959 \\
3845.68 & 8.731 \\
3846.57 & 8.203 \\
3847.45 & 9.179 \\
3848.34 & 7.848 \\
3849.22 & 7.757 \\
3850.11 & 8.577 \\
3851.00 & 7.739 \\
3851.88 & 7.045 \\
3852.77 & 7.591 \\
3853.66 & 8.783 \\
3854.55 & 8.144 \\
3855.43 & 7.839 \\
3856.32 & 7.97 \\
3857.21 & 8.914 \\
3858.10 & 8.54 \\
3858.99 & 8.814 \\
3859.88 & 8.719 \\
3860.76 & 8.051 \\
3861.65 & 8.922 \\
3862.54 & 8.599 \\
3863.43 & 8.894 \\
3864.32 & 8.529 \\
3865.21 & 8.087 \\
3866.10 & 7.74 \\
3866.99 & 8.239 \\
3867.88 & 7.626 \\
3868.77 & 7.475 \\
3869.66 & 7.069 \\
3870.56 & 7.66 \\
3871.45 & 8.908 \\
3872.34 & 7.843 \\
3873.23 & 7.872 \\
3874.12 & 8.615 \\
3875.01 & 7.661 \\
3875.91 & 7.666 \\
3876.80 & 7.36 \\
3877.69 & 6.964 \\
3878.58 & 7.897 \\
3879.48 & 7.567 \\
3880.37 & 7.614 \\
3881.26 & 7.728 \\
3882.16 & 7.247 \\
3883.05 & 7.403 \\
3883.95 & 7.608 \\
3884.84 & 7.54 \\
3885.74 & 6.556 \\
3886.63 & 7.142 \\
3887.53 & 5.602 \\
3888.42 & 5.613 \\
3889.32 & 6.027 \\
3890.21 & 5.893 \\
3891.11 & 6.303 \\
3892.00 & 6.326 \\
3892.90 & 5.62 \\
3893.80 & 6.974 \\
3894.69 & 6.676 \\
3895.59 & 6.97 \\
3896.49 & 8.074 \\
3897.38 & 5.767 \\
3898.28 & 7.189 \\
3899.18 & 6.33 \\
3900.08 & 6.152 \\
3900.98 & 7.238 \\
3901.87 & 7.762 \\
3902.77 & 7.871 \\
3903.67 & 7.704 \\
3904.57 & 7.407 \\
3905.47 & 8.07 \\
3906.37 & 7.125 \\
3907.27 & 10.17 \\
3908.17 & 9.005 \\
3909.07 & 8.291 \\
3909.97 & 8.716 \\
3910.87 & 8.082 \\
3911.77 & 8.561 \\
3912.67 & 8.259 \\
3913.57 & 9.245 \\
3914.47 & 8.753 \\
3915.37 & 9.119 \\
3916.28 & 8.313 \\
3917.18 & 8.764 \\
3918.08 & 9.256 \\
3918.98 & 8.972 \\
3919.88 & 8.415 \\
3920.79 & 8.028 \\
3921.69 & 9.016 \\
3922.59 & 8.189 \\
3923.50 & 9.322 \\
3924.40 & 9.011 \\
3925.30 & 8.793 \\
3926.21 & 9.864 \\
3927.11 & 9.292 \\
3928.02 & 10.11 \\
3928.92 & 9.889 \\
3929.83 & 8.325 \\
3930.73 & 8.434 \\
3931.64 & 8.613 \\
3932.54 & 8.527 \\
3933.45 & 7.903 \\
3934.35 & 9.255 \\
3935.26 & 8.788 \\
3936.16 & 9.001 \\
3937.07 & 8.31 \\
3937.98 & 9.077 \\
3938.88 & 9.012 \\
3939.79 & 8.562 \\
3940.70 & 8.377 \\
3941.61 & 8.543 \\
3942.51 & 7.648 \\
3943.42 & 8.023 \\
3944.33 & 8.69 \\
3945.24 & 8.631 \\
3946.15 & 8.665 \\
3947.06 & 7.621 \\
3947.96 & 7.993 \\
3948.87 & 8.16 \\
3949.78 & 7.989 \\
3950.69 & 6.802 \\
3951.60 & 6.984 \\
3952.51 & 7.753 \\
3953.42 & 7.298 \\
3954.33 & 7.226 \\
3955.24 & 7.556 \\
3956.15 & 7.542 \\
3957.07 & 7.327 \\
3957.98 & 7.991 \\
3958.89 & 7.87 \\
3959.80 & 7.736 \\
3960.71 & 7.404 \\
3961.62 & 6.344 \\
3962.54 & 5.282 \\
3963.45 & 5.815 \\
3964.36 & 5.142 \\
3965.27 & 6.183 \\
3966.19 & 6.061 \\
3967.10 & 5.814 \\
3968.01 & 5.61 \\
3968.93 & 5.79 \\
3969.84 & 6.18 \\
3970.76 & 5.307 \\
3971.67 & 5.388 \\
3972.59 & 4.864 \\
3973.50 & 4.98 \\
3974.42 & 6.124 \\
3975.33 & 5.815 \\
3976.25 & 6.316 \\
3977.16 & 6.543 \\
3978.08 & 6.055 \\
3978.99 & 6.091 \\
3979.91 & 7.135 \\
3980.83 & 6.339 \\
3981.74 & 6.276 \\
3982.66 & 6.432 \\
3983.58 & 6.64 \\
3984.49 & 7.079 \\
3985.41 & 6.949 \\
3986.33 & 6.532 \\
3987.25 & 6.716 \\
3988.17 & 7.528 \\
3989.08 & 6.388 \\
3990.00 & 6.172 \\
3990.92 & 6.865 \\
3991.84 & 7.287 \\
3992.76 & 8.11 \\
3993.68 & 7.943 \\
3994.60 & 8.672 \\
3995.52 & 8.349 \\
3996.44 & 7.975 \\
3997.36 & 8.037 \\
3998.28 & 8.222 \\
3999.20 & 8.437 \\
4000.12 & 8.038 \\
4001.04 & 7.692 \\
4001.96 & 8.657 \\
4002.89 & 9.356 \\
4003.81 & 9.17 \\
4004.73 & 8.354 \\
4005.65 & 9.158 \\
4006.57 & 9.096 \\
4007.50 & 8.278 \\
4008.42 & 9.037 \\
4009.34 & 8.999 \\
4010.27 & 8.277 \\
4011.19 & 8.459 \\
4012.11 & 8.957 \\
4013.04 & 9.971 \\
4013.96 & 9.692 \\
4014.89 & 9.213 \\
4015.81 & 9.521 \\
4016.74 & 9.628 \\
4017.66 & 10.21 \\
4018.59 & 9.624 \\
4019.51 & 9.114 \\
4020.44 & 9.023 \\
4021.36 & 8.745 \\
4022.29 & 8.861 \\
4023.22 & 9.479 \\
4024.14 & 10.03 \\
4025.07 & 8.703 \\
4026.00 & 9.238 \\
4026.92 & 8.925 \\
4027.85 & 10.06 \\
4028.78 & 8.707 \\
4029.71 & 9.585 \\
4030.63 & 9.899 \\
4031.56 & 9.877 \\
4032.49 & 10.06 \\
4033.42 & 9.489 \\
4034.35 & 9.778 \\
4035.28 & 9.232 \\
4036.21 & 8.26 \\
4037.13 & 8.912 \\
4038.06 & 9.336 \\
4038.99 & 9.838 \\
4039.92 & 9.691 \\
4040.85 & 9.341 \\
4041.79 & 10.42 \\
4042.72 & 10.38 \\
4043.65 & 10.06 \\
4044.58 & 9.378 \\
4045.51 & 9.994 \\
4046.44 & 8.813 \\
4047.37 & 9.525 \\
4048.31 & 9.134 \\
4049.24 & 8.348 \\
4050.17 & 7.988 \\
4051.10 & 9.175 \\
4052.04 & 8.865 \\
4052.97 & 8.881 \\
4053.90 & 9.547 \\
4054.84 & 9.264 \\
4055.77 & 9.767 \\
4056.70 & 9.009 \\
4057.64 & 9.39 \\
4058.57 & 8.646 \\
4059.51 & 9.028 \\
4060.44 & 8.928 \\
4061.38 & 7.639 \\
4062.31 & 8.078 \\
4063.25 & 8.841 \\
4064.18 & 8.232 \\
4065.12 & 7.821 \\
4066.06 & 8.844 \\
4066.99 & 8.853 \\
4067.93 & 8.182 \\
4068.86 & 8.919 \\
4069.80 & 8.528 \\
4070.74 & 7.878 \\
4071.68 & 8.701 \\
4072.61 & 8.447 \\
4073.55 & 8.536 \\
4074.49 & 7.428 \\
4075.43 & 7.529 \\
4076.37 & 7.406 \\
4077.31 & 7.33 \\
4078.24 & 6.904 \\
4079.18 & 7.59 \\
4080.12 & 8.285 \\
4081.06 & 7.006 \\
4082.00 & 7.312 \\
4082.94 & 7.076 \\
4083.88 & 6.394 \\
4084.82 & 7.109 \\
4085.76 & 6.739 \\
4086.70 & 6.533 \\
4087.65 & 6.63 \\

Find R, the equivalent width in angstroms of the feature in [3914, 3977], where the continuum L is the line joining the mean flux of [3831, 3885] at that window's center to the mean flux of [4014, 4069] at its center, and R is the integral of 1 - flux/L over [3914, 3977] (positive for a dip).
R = 5.6 angstroms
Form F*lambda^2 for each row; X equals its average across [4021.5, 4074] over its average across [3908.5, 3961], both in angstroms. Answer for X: 1.1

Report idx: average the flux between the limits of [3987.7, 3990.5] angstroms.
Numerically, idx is 6.71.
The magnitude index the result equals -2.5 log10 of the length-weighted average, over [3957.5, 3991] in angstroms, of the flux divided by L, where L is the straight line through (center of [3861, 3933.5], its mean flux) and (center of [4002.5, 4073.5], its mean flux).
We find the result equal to 0.331 mag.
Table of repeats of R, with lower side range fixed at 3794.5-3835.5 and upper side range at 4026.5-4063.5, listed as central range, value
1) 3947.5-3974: 6.5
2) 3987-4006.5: 2.2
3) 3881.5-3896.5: 3.1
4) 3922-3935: -0.5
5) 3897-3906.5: 1.5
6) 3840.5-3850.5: 0.1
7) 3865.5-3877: 0.7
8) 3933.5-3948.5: 0.3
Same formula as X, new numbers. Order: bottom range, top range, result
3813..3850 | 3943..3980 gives 0.91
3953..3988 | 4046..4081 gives 1.38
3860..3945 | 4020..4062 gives 1.24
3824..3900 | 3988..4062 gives 1.28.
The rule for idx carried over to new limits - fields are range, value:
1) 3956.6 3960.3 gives 7.72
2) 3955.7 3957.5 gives 7.4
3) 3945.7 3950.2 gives 8.1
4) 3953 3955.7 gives 7.37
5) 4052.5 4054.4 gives 9.21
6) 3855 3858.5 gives 8.3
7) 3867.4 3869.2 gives 7.57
